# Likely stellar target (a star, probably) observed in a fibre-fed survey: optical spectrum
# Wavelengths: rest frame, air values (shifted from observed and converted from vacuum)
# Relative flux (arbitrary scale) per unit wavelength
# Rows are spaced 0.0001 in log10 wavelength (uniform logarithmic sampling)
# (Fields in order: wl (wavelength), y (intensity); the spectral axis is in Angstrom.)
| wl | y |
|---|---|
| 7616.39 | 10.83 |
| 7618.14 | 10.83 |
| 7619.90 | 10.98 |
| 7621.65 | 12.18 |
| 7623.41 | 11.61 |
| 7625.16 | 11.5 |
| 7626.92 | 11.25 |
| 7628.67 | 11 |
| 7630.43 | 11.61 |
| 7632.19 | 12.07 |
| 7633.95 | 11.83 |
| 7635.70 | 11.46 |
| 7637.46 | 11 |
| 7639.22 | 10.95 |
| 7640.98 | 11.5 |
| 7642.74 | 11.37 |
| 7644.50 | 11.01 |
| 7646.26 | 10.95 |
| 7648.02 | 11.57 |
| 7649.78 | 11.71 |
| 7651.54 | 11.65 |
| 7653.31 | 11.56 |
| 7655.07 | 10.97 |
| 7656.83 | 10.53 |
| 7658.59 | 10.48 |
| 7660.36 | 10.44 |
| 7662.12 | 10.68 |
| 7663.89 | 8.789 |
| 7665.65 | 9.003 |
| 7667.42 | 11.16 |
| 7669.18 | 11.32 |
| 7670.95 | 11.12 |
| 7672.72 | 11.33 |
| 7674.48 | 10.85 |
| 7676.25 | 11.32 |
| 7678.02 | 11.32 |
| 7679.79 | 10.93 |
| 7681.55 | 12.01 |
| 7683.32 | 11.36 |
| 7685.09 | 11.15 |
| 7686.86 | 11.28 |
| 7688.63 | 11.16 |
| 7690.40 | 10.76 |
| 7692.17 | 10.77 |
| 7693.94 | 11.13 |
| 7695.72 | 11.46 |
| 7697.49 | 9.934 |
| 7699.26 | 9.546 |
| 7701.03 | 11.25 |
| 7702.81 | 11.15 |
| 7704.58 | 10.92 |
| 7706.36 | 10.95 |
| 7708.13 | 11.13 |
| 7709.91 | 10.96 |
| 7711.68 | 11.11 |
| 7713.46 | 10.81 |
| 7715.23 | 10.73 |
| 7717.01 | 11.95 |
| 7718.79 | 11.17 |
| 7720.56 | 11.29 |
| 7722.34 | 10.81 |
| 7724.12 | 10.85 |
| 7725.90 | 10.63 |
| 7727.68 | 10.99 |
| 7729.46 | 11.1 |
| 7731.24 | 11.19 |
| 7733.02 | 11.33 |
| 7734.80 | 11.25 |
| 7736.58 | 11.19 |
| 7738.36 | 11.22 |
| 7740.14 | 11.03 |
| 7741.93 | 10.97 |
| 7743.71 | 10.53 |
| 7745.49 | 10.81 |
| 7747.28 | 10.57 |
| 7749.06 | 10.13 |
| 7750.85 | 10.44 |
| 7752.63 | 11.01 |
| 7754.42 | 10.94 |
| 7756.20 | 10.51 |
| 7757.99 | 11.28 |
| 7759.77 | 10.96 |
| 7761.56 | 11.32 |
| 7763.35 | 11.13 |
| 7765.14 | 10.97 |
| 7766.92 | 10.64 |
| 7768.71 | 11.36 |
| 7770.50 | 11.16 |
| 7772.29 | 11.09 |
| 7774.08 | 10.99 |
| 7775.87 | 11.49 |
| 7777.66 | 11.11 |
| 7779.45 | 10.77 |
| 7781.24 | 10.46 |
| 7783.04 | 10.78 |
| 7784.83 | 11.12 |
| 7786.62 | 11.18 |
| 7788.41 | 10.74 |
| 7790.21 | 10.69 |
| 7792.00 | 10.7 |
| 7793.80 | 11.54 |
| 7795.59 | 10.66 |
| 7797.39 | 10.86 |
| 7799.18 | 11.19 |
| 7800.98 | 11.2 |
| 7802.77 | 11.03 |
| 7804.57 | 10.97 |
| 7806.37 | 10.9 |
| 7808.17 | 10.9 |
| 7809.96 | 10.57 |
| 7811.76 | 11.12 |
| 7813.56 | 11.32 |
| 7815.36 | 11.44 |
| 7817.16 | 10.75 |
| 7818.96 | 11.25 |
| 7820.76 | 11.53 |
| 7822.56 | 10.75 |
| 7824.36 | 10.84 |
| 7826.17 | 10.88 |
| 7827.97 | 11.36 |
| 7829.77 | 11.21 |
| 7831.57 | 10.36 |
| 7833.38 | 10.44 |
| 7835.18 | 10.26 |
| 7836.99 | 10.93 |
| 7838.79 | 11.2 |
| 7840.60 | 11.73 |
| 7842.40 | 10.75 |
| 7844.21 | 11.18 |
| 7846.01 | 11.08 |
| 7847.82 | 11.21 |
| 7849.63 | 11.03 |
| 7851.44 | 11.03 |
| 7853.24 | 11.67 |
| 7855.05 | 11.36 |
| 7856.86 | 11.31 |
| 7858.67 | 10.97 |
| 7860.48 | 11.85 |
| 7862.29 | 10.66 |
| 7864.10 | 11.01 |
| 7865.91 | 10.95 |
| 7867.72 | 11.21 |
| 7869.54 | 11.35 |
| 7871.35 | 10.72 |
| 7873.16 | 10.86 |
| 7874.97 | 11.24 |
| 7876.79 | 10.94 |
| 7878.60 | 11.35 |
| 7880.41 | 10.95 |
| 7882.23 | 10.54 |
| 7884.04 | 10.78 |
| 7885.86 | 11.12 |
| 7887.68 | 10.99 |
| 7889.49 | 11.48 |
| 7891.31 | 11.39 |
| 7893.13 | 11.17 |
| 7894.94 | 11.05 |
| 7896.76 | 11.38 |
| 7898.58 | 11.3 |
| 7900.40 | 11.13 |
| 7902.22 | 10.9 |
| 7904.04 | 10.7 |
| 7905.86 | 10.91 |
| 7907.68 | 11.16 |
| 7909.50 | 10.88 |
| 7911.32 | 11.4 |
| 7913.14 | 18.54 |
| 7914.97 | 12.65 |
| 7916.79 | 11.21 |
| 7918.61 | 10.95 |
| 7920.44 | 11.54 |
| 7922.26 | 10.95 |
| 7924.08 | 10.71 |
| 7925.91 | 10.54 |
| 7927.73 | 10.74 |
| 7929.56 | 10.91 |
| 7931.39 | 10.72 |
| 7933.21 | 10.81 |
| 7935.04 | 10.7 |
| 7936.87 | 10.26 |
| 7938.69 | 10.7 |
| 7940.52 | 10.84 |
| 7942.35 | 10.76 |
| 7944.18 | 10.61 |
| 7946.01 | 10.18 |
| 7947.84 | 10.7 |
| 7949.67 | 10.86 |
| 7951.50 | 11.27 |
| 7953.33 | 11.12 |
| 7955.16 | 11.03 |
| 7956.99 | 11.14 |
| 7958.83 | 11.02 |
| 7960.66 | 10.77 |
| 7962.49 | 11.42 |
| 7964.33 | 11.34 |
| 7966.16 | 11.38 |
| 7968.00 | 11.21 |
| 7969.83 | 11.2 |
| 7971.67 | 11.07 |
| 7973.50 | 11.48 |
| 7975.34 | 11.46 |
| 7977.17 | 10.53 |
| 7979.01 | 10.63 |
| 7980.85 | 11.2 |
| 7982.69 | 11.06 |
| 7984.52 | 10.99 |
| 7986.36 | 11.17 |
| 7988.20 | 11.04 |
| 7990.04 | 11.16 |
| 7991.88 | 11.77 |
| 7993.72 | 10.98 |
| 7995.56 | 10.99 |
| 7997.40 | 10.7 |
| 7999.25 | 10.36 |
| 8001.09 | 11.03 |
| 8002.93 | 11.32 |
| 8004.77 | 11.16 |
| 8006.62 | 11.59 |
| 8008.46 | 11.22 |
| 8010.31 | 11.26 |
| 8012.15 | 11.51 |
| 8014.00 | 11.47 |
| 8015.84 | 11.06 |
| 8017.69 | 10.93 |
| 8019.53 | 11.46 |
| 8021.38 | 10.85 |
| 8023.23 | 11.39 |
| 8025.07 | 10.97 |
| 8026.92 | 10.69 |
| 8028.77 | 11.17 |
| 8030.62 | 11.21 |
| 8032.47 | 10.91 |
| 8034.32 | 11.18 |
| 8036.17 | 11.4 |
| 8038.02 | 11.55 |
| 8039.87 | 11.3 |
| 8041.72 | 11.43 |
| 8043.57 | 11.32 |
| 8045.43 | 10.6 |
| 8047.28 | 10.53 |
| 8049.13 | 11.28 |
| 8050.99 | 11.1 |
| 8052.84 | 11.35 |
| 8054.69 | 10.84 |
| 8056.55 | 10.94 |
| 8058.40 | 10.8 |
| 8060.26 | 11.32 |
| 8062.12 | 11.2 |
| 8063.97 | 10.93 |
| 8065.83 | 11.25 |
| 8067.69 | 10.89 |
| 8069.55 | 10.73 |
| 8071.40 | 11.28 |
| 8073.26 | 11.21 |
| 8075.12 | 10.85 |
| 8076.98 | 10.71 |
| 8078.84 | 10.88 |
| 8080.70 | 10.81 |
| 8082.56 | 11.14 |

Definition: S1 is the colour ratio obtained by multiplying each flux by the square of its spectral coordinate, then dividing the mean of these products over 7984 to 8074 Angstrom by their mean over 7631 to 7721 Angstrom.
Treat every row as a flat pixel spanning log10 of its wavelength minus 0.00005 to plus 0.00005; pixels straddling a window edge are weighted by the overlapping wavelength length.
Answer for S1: 1.10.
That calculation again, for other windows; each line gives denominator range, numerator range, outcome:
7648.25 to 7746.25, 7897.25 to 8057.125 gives 1.09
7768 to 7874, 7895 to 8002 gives 1.04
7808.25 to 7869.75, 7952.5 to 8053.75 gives 1.05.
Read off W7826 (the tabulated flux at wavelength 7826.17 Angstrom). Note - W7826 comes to 10.88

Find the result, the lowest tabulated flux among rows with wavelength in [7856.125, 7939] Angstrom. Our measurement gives 10.26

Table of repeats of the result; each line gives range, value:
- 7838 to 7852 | 10.75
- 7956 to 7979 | 10.53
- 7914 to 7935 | 10.54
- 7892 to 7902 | 11.05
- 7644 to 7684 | 8.789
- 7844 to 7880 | 10.66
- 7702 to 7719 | 10.73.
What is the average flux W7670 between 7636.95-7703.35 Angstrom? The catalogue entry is 11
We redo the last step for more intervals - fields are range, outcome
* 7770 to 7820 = 11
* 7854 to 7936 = 11.2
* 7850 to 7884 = 11.1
